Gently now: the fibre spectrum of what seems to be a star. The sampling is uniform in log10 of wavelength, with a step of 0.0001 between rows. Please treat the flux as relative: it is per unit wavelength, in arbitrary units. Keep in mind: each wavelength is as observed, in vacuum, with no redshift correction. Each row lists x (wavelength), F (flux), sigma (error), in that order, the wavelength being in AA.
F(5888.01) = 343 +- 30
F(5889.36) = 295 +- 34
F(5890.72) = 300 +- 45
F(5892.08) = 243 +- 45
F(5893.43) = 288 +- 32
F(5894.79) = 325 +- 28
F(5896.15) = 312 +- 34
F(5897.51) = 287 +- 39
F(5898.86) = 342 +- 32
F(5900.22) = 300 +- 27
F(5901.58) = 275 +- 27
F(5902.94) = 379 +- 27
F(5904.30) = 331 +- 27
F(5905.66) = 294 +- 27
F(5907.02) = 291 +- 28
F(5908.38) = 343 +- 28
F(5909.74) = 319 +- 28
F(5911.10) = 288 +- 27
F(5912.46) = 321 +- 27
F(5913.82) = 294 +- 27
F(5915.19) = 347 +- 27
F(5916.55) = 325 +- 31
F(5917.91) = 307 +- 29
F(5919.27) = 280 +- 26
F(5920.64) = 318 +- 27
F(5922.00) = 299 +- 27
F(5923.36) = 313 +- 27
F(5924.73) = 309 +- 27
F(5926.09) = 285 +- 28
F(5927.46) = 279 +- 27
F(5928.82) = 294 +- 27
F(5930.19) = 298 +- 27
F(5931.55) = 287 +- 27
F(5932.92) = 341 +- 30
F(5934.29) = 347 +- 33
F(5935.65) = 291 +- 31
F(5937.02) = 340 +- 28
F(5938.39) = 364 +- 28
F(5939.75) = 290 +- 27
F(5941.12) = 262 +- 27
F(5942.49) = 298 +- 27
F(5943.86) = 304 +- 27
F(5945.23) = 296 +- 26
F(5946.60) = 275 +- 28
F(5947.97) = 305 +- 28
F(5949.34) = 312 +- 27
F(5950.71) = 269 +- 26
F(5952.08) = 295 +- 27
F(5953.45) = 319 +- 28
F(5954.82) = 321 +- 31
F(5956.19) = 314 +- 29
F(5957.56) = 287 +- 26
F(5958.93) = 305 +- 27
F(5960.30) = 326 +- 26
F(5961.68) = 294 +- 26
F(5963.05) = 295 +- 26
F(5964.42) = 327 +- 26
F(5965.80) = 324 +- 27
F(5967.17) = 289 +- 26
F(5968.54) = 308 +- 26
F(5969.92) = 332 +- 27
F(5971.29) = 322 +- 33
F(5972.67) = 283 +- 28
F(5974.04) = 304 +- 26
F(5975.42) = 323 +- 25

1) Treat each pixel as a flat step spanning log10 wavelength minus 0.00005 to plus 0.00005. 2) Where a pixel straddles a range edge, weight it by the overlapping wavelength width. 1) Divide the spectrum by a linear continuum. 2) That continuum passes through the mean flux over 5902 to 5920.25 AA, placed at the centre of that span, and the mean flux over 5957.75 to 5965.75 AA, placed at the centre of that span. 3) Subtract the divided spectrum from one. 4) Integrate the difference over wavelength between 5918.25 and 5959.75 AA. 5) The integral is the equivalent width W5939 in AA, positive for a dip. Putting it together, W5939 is 1.2 AA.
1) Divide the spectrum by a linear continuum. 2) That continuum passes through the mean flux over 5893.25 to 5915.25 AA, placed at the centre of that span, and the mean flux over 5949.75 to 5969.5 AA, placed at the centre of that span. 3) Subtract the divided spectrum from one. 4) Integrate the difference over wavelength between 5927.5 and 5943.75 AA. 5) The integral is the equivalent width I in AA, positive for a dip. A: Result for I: 0.0 AA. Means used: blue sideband 313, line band 309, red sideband 306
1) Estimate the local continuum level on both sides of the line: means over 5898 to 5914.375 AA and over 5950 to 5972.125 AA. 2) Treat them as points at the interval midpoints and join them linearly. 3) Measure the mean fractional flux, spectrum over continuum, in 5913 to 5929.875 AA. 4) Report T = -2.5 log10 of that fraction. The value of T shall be 0.03 mag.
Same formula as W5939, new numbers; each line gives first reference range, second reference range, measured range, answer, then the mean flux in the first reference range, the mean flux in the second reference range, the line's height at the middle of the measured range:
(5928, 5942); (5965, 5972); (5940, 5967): 1.0 AA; 311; 315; 313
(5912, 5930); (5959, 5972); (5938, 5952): 0.6 AA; 305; 313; 309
